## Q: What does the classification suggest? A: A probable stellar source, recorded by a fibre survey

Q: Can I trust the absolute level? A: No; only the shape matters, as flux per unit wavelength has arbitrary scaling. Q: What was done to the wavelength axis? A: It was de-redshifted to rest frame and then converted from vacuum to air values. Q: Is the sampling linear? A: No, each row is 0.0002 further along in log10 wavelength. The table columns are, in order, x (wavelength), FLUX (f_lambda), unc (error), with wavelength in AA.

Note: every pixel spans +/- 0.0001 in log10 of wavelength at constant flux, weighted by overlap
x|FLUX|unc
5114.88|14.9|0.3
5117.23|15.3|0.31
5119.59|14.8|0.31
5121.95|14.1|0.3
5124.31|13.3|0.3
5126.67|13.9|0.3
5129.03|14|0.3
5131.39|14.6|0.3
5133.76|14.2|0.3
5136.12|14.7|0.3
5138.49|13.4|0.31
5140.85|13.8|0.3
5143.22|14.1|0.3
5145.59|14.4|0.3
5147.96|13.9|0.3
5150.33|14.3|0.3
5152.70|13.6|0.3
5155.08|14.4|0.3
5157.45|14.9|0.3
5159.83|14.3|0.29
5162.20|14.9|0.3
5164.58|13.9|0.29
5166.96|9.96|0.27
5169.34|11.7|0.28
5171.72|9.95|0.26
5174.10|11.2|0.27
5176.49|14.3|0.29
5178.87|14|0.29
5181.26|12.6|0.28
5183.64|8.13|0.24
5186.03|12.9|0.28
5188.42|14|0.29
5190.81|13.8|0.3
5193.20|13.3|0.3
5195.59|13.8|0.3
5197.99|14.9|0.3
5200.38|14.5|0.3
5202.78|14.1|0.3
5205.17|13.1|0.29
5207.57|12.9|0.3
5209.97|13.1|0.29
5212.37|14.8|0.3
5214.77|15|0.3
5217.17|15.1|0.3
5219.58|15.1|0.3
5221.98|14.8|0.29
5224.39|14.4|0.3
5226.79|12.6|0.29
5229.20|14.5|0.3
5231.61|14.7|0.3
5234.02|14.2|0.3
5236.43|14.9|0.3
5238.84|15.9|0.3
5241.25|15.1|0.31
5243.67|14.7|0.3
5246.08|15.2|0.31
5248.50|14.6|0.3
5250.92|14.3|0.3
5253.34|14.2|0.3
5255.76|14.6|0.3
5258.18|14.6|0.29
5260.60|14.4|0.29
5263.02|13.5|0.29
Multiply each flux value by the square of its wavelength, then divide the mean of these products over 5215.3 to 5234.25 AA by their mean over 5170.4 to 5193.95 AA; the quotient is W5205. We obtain 1.2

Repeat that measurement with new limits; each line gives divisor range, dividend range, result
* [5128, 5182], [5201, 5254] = 1.10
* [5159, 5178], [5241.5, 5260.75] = 1.20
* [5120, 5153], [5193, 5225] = 1.04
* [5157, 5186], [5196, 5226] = 1.17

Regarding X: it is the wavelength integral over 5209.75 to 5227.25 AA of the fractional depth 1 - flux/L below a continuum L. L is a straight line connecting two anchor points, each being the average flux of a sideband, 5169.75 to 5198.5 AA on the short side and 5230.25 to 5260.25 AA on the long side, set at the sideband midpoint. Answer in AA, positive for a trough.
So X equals -0.87 AA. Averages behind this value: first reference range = 12.7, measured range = 14.5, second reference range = 14.7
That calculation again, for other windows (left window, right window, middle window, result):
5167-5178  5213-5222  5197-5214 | 0.21 AA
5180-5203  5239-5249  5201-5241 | -0.38 AA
